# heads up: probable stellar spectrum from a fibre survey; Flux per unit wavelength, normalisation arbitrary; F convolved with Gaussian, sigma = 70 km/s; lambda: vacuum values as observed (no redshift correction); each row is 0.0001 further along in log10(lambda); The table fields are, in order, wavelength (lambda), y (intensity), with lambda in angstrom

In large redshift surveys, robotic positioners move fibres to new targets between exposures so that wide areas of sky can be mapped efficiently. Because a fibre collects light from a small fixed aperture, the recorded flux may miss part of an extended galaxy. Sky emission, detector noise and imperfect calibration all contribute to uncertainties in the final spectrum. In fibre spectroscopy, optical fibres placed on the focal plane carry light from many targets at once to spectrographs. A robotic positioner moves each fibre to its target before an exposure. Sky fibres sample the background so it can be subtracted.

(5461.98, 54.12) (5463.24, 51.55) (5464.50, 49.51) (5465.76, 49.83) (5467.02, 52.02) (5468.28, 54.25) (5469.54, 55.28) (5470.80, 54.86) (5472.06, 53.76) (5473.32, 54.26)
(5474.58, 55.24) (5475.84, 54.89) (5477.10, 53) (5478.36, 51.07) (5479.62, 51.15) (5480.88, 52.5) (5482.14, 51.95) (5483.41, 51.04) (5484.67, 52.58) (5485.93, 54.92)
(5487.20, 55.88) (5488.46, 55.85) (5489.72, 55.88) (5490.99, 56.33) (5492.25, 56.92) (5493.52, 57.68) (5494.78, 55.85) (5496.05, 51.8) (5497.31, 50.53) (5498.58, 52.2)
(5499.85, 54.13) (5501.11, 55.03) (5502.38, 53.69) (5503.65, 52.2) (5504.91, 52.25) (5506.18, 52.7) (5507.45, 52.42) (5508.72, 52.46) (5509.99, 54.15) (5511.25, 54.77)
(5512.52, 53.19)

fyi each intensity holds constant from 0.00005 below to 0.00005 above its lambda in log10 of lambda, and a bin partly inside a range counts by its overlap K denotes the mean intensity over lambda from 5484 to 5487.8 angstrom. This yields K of 54.4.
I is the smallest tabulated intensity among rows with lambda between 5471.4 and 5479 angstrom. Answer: 51.07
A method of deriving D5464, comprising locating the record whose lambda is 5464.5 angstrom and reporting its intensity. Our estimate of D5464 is 49.51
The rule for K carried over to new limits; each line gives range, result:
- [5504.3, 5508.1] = 52.4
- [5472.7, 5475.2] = 54.8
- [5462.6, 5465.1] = 50.5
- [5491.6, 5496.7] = 55.6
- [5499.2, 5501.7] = 54.6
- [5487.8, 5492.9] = 56.3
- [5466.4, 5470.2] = 53.8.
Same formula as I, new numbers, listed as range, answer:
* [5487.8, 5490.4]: 55.85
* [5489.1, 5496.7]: 51.8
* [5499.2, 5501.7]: 54.13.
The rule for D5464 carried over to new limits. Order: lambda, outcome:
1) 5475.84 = 54.89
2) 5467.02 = 52.02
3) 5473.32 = 54.26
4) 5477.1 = 53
